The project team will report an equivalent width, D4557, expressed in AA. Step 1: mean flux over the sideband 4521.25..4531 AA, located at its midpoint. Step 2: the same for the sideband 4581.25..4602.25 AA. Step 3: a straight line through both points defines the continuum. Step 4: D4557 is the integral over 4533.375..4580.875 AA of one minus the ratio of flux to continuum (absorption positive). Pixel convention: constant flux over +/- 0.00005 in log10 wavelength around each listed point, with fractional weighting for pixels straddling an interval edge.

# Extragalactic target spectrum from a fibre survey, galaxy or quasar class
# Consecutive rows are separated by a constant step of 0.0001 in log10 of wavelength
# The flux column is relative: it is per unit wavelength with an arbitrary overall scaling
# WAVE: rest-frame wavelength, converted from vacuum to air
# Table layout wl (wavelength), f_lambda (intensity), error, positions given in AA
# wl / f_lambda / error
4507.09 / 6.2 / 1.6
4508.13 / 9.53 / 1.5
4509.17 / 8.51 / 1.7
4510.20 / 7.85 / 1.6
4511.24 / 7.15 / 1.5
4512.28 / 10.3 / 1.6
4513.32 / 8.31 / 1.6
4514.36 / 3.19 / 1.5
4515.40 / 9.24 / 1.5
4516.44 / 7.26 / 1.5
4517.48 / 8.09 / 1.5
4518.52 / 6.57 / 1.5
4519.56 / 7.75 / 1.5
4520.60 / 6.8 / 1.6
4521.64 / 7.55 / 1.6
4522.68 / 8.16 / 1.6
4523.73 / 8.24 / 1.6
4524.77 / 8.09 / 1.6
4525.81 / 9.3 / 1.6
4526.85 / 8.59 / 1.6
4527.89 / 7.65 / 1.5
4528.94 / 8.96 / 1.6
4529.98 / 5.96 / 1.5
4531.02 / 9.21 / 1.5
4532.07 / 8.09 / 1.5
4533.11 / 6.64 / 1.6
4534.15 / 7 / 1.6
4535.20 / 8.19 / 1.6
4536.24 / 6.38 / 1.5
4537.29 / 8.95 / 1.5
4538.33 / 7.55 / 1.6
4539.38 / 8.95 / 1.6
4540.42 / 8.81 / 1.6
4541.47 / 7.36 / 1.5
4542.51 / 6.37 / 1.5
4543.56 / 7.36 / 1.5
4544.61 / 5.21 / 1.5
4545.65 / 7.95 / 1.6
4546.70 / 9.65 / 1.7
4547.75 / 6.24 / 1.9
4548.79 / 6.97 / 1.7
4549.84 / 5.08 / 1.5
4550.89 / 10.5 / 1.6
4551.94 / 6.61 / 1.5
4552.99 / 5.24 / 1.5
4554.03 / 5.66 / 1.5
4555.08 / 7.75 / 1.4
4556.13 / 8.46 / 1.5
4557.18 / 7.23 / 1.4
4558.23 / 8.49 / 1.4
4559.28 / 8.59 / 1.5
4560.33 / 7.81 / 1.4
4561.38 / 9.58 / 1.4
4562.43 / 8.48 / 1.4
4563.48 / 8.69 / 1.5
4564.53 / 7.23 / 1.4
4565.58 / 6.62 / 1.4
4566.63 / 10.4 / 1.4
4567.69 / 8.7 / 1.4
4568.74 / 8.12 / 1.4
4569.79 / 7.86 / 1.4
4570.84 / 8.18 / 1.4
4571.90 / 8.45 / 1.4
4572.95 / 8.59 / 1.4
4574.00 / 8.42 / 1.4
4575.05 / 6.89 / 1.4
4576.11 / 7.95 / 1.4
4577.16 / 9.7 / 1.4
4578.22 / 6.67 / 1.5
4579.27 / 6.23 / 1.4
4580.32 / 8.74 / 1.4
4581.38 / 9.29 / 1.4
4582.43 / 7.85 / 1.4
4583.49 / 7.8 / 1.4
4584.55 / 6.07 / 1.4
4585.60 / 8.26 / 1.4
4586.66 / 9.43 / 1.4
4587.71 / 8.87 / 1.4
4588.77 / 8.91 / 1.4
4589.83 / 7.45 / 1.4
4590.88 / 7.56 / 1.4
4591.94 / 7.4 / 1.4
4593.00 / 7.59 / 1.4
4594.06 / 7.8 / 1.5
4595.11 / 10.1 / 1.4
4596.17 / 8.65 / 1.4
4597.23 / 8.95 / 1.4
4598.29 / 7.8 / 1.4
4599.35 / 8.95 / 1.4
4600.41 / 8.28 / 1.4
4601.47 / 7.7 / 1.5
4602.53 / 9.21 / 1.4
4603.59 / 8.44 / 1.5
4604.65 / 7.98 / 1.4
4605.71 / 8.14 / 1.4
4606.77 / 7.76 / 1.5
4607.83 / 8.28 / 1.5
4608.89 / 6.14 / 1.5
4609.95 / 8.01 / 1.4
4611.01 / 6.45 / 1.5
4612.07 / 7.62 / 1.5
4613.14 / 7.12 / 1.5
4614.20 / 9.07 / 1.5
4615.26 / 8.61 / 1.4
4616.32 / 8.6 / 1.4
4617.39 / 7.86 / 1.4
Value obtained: 2.3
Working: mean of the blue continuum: 8.12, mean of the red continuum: 8.23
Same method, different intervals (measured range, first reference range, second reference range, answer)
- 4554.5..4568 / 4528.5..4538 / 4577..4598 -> -0.6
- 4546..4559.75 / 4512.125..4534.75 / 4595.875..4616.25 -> 0.7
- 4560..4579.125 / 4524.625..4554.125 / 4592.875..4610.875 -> -0.8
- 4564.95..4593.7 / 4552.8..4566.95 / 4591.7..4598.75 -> 0.3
